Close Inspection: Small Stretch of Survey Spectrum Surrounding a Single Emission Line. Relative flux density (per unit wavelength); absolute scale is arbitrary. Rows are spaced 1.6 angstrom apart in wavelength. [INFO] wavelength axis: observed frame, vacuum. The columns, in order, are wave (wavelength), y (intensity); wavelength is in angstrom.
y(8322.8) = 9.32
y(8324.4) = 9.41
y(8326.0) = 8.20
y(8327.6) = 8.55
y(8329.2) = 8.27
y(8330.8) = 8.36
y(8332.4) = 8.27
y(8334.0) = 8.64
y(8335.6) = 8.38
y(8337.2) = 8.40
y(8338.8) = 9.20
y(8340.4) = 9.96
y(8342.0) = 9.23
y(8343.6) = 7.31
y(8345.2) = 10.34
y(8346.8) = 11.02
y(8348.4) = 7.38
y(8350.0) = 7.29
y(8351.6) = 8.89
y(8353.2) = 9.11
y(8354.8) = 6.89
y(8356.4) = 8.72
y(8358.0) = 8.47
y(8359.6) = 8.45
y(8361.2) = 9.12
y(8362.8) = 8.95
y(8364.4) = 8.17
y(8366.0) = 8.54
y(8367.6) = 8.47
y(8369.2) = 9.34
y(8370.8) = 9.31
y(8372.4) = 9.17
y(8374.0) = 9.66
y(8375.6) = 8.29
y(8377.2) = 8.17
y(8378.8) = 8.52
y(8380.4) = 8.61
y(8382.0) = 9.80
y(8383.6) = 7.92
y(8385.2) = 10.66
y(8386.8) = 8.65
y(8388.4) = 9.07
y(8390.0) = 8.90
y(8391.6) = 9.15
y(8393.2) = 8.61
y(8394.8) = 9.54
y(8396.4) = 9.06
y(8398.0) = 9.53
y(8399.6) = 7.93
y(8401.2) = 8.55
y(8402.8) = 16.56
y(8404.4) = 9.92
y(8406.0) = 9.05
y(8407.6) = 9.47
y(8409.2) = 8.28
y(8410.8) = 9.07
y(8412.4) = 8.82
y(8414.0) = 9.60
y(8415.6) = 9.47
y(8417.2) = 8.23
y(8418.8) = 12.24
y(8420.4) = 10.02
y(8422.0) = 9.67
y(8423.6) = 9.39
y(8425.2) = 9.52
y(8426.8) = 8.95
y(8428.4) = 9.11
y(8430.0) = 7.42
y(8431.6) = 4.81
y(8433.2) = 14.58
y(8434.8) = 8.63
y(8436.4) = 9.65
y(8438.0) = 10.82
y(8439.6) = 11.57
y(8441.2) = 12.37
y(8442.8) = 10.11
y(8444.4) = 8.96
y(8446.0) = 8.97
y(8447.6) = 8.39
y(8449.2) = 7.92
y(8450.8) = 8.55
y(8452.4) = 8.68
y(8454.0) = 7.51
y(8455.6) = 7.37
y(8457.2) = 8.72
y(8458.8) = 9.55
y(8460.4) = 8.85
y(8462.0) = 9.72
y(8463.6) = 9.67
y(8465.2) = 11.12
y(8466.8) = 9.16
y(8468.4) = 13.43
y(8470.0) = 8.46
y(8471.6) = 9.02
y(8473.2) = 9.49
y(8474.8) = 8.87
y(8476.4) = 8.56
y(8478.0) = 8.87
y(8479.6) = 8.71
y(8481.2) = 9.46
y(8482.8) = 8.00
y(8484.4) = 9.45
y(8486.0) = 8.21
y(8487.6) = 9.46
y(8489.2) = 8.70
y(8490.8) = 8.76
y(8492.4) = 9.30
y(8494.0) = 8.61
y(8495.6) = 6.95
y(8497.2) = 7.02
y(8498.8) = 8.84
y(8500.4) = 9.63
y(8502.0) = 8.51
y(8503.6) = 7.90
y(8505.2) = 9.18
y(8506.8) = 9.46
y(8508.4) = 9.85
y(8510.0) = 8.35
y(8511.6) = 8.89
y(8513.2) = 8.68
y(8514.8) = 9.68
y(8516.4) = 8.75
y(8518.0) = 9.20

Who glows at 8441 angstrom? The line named H-alpha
